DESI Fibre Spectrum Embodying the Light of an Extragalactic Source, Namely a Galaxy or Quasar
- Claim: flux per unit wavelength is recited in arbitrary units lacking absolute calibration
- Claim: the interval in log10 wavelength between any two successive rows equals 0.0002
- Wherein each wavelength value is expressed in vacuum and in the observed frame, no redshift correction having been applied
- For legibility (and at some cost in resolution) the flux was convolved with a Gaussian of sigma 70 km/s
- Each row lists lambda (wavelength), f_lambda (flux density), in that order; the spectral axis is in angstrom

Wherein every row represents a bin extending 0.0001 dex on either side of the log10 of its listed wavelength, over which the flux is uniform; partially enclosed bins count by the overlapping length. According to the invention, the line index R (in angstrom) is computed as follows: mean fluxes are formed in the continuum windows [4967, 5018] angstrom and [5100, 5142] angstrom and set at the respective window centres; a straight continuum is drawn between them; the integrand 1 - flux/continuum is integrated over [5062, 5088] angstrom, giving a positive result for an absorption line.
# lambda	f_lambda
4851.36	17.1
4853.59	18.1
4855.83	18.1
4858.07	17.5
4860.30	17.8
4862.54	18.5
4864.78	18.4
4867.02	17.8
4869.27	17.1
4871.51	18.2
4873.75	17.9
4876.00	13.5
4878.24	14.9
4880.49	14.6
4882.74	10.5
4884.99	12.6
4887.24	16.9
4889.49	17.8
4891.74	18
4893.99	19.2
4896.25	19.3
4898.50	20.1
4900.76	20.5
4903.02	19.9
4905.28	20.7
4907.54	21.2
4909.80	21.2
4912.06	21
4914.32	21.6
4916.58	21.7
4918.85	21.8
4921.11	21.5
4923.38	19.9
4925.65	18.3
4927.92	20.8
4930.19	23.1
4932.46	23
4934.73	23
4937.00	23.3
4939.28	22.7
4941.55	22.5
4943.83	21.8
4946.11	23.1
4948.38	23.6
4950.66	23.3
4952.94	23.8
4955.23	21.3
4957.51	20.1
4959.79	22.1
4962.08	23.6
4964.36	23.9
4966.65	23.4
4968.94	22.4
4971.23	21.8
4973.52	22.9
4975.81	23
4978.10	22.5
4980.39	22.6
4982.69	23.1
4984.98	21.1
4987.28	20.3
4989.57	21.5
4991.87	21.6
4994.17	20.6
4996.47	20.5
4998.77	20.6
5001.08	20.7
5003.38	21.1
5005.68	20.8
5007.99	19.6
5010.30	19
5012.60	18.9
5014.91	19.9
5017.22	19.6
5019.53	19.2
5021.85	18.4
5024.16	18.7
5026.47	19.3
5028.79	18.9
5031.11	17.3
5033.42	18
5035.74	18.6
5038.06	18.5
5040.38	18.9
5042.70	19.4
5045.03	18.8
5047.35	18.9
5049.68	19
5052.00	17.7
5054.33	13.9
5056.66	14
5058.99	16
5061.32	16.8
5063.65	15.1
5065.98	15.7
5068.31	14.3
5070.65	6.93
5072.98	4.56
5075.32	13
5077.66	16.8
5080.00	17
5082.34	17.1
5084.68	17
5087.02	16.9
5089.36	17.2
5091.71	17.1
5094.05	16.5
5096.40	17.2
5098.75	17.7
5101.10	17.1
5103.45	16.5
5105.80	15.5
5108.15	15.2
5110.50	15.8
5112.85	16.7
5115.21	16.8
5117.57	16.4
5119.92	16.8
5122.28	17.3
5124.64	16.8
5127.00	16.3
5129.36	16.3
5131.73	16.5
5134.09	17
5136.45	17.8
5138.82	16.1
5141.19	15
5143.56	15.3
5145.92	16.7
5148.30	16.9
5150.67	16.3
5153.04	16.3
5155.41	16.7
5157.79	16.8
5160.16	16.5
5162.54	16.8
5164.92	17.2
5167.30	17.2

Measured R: 5.8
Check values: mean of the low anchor 21.1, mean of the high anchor 16.5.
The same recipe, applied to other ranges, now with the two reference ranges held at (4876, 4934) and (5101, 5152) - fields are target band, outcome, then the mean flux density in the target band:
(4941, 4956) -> -3.4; 22.8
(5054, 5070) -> 2.1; 14.9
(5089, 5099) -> -0.2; 17.1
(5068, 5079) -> 3.9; 11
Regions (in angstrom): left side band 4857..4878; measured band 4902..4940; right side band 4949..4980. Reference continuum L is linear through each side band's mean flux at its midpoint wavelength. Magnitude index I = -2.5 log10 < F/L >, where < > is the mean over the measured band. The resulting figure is -0.06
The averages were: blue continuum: 17.3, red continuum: 22.6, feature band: 21.4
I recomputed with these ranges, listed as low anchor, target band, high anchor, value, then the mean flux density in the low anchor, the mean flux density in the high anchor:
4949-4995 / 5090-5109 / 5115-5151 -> 0.07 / 22.3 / 16.5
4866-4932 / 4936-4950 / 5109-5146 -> -0.24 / 18.7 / 16.5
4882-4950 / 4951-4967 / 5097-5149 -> -0.15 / 20.4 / 16.5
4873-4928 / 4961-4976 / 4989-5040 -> -0.20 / 18.6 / 19.6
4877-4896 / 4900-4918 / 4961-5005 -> -0.22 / 15.7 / 21.9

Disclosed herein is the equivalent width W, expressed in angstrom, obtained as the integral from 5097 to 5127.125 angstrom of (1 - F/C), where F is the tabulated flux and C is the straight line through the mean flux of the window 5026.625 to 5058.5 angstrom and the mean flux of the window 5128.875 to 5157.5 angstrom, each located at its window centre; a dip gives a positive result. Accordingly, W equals 0.5 angstrom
